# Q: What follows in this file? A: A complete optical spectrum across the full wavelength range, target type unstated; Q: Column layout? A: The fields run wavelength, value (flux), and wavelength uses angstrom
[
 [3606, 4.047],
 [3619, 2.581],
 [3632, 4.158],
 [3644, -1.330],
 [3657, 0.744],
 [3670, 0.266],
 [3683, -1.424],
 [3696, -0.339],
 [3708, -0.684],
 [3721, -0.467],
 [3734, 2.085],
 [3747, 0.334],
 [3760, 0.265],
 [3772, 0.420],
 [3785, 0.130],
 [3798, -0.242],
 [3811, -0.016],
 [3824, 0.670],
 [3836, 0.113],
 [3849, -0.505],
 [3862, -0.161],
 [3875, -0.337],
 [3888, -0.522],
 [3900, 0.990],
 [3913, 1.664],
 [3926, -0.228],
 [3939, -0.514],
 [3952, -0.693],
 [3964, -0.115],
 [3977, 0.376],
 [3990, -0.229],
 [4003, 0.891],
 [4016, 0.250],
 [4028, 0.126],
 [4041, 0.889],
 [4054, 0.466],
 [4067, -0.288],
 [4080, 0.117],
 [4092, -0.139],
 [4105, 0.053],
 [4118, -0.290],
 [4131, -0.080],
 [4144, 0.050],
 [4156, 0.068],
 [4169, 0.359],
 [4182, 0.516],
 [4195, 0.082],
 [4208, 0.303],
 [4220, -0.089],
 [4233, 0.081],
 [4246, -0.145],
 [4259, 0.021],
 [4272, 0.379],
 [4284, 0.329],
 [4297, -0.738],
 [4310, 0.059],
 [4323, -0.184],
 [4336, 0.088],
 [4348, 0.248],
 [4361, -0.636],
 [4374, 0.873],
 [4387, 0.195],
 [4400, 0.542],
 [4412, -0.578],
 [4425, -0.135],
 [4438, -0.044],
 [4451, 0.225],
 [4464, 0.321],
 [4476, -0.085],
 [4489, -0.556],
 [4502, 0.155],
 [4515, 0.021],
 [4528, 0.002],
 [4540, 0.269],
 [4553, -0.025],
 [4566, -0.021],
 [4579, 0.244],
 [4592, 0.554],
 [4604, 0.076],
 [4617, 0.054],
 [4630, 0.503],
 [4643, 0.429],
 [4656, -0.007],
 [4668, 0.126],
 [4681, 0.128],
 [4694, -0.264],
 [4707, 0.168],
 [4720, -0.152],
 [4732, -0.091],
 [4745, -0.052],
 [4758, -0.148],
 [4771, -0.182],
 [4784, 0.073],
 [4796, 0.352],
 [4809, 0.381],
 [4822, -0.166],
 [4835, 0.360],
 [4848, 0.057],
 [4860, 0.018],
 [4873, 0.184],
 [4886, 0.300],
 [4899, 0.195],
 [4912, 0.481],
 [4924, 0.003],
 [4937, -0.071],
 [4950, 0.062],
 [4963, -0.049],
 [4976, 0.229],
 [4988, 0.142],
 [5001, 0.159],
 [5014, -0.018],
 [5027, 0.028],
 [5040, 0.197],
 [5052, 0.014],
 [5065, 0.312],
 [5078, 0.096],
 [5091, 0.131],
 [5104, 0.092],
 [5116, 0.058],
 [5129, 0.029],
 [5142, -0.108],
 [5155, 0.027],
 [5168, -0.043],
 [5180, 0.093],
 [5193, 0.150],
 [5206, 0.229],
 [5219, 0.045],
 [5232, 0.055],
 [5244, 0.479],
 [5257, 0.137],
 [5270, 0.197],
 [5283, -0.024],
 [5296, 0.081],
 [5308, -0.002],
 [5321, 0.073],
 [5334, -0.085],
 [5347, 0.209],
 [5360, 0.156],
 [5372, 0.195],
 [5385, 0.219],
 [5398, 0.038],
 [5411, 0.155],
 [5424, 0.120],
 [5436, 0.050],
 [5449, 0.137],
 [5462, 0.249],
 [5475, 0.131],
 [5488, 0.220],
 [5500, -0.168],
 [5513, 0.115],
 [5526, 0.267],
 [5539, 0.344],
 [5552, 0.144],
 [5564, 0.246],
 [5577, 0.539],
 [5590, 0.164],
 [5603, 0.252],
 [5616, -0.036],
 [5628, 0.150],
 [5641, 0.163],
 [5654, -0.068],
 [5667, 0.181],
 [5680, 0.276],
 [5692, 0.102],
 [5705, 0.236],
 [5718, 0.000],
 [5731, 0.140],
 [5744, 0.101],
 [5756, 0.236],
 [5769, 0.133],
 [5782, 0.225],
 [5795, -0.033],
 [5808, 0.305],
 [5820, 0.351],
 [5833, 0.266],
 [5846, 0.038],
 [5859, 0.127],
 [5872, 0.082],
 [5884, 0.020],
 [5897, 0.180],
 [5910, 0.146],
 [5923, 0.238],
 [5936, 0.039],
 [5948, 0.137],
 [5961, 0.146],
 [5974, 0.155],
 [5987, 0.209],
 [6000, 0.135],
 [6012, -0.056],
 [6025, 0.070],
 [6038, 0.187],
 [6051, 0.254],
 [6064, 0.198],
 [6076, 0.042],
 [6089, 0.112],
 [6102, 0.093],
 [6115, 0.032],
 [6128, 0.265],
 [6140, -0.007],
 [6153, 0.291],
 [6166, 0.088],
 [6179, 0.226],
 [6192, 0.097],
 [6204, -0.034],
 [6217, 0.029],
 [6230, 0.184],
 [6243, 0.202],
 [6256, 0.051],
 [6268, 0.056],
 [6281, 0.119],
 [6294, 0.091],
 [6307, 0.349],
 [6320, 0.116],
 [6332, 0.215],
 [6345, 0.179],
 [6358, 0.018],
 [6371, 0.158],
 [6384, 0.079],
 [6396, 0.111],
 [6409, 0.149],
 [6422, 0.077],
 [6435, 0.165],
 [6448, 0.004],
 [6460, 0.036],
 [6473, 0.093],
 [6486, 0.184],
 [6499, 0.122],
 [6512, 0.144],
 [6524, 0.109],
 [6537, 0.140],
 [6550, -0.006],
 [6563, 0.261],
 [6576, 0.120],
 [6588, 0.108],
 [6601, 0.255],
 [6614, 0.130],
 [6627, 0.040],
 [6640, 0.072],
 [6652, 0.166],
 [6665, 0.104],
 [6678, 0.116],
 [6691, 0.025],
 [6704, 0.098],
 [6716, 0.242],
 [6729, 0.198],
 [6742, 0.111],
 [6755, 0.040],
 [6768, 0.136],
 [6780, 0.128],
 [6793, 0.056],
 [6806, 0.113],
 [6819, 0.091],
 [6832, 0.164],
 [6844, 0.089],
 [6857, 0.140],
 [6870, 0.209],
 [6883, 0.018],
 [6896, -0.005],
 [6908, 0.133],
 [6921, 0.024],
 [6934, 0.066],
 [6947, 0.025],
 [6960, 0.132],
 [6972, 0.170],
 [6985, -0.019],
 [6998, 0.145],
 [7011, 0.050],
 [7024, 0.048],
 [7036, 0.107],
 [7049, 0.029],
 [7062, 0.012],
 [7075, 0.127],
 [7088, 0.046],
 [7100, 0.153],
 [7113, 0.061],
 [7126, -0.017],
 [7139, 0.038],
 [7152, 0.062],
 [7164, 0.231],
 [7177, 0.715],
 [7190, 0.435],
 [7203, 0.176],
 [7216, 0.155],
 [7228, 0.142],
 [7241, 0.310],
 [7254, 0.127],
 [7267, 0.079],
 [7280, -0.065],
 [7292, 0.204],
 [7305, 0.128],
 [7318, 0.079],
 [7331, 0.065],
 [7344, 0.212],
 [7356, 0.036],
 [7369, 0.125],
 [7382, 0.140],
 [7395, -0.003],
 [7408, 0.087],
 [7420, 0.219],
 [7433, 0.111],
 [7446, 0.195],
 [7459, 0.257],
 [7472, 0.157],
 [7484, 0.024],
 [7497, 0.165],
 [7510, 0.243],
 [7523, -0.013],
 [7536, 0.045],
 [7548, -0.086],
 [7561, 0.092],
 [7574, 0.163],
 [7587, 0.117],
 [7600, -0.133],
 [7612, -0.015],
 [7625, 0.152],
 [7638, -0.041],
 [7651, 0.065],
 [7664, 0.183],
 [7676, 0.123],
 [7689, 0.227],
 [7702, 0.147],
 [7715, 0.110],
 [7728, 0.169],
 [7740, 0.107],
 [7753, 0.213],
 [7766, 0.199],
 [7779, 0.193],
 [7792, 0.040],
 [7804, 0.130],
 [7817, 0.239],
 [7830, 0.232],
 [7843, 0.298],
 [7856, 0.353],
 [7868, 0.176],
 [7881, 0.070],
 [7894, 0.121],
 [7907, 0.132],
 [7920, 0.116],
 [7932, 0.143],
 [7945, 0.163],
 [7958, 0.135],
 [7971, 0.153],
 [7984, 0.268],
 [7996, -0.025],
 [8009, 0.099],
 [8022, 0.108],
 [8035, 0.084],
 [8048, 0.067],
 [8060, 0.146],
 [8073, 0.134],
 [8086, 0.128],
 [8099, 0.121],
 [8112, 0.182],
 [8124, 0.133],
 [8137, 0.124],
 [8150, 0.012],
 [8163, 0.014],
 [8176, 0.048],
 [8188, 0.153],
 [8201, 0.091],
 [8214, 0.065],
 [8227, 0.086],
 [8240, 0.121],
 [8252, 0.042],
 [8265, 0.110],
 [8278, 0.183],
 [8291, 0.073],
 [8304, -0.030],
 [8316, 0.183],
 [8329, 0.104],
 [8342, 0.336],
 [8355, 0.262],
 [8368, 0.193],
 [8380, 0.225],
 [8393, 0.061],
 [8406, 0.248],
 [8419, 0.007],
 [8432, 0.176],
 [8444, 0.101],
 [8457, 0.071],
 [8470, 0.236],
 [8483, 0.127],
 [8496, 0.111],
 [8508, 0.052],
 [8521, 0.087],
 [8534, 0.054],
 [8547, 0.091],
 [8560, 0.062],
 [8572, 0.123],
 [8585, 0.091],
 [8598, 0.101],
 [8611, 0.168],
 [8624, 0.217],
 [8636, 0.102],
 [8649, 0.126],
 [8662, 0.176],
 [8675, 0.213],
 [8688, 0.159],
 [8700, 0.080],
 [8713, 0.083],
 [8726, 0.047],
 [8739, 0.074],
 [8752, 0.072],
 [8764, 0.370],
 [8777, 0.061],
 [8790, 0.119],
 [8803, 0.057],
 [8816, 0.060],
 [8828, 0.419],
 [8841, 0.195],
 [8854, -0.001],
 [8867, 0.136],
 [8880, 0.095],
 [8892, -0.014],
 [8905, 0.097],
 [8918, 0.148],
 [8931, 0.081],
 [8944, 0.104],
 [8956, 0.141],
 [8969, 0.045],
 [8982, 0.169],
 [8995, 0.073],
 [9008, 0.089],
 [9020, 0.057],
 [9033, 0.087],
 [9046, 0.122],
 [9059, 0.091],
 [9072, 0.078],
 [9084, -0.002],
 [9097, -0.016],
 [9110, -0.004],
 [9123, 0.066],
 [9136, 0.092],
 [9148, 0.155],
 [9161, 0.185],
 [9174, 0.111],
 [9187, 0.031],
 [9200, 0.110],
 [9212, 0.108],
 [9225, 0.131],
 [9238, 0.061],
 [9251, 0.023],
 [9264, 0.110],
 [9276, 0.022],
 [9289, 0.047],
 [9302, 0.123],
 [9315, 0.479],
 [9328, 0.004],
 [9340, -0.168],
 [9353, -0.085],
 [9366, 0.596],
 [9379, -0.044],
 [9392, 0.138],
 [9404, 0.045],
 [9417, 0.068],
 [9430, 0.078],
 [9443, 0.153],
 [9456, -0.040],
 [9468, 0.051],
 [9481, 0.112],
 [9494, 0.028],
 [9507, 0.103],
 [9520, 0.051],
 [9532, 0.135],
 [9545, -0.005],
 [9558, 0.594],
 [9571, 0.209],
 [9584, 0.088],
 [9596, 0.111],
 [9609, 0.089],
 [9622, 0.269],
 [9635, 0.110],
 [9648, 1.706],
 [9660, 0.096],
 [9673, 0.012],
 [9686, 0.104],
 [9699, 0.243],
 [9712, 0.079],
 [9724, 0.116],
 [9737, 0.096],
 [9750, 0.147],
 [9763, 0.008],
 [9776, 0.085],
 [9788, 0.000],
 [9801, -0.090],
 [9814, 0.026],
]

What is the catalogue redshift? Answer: 0.926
